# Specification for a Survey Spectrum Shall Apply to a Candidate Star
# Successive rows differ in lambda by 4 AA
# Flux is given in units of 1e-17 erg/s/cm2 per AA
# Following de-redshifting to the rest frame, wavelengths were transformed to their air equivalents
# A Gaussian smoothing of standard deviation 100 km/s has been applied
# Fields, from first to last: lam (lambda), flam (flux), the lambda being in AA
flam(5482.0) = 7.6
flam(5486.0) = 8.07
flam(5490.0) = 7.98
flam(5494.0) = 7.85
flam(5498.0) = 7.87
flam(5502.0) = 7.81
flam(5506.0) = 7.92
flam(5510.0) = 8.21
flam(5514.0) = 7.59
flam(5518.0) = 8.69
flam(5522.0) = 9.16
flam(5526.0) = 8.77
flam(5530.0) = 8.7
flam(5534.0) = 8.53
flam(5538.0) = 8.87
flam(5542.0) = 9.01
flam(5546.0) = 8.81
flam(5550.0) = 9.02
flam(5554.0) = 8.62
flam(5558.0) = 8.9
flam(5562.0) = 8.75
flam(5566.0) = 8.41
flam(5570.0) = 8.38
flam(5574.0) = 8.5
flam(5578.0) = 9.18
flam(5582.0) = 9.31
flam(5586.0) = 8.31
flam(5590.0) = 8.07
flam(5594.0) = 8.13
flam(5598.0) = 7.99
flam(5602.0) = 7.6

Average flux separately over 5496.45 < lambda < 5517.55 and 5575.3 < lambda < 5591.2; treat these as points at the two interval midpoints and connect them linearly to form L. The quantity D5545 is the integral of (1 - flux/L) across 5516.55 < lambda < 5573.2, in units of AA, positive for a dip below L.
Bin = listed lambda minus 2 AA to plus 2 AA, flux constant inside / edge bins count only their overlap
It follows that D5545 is -2.9 AA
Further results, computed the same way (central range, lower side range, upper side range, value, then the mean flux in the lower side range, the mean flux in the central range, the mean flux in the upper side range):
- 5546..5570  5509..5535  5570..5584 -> 0.2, 8.53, 8.72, 8.91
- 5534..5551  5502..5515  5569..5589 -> -1.2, 7.92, 8.88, 8.72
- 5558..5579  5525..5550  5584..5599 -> -0.6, 8.8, 8.64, 8.13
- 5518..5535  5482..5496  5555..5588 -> -1.1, 7.91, 8.79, 8.71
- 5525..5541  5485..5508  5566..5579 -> -0.9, 7.91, 8.73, 8.61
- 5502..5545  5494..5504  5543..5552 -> -0.6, 7.84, 8.52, 8.93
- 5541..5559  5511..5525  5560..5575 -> -0.8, 8.48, 8.86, 8.51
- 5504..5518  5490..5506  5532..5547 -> 0.3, 7.87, 8.02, 8.8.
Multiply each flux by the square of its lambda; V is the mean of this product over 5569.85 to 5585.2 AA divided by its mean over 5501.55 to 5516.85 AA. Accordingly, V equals 1.14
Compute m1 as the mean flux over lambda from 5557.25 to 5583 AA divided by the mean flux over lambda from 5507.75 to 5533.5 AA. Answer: 1.03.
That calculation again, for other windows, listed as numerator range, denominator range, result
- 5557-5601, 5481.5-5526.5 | 1.05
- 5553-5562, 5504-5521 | 1.07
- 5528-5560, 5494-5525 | 1.08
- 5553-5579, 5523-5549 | 0.98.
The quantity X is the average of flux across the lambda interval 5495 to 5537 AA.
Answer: 8.33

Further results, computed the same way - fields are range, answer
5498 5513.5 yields 7.93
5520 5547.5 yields 8.84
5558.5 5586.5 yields 8.72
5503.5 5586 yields 8.65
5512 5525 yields 8.5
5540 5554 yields 8.9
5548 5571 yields 8.69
